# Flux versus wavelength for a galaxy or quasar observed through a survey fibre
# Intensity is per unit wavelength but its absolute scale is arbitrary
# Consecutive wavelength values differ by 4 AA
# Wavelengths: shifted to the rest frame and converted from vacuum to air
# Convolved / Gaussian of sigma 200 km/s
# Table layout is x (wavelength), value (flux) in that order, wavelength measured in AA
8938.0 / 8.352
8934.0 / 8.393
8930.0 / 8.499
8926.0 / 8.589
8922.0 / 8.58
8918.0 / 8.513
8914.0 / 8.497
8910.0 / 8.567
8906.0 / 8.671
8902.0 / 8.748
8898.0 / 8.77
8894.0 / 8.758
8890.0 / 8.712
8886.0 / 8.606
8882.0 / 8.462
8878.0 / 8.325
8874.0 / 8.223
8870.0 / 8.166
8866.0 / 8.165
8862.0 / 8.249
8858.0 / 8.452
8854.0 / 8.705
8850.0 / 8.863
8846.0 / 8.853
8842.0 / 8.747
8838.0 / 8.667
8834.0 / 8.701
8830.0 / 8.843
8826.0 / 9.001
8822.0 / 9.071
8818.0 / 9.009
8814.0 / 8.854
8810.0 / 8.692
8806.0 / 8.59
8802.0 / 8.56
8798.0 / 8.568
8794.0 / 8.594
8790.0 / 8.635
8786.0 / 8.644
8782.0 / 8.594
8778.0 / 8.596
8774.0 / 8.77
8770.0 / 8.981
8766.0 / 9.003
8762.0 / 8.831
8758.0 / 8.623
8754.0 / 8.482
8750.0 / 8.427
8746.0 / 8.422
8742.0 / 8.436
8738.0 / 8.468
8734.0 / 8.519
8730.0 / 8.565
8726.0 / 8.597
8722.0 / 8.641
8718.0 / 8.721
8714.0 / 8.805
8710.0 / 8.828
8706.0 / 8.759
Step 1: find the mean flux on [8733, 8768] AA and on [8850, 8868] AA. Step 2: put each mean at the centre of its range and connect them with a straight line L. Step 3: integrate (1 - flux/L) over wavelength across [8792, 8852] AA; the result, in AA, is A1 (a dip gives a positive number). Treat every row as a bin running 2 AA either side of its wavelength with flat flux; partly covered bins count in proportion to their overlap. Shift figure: -2.0 AA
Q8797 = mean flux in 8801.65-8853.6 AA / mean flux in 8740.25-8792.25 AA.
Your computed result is 1.0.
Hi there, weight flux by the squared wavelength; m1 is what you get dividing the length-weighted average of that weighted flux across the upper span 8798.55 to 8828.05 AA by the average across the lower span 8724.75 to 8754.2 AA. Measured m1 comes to 1.1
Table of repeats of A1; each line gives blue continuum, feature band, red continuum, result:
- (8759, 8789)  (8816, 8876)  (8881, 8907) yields 0.5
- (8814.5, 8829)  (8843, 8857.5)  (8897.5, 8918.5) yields 0.2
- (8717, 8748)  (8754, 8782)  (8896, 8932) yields -0.7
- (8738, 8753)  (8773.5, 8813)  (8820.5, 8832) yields 0.6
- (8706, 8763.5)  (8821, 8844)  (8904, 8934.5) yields -0.7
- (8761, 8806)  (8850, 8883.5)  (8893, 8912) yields 1.3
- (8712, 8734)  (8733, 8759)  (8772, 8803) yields 0.5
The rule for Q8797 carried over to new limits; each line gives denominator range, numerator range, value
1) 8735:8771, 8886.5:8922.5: 1.00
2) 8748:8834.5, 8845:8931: 0.98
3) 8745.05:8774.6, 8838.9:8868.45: 0.99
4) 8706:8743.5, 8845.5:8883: 0.98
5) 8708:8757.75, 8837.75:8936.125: 1.00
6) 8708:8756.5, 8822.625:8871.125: 1.01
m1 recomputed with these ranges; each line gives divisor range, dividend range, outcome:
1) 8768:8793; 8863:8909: 1.00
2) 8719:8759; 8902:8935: 1.05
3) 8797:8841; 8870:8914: 0.99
